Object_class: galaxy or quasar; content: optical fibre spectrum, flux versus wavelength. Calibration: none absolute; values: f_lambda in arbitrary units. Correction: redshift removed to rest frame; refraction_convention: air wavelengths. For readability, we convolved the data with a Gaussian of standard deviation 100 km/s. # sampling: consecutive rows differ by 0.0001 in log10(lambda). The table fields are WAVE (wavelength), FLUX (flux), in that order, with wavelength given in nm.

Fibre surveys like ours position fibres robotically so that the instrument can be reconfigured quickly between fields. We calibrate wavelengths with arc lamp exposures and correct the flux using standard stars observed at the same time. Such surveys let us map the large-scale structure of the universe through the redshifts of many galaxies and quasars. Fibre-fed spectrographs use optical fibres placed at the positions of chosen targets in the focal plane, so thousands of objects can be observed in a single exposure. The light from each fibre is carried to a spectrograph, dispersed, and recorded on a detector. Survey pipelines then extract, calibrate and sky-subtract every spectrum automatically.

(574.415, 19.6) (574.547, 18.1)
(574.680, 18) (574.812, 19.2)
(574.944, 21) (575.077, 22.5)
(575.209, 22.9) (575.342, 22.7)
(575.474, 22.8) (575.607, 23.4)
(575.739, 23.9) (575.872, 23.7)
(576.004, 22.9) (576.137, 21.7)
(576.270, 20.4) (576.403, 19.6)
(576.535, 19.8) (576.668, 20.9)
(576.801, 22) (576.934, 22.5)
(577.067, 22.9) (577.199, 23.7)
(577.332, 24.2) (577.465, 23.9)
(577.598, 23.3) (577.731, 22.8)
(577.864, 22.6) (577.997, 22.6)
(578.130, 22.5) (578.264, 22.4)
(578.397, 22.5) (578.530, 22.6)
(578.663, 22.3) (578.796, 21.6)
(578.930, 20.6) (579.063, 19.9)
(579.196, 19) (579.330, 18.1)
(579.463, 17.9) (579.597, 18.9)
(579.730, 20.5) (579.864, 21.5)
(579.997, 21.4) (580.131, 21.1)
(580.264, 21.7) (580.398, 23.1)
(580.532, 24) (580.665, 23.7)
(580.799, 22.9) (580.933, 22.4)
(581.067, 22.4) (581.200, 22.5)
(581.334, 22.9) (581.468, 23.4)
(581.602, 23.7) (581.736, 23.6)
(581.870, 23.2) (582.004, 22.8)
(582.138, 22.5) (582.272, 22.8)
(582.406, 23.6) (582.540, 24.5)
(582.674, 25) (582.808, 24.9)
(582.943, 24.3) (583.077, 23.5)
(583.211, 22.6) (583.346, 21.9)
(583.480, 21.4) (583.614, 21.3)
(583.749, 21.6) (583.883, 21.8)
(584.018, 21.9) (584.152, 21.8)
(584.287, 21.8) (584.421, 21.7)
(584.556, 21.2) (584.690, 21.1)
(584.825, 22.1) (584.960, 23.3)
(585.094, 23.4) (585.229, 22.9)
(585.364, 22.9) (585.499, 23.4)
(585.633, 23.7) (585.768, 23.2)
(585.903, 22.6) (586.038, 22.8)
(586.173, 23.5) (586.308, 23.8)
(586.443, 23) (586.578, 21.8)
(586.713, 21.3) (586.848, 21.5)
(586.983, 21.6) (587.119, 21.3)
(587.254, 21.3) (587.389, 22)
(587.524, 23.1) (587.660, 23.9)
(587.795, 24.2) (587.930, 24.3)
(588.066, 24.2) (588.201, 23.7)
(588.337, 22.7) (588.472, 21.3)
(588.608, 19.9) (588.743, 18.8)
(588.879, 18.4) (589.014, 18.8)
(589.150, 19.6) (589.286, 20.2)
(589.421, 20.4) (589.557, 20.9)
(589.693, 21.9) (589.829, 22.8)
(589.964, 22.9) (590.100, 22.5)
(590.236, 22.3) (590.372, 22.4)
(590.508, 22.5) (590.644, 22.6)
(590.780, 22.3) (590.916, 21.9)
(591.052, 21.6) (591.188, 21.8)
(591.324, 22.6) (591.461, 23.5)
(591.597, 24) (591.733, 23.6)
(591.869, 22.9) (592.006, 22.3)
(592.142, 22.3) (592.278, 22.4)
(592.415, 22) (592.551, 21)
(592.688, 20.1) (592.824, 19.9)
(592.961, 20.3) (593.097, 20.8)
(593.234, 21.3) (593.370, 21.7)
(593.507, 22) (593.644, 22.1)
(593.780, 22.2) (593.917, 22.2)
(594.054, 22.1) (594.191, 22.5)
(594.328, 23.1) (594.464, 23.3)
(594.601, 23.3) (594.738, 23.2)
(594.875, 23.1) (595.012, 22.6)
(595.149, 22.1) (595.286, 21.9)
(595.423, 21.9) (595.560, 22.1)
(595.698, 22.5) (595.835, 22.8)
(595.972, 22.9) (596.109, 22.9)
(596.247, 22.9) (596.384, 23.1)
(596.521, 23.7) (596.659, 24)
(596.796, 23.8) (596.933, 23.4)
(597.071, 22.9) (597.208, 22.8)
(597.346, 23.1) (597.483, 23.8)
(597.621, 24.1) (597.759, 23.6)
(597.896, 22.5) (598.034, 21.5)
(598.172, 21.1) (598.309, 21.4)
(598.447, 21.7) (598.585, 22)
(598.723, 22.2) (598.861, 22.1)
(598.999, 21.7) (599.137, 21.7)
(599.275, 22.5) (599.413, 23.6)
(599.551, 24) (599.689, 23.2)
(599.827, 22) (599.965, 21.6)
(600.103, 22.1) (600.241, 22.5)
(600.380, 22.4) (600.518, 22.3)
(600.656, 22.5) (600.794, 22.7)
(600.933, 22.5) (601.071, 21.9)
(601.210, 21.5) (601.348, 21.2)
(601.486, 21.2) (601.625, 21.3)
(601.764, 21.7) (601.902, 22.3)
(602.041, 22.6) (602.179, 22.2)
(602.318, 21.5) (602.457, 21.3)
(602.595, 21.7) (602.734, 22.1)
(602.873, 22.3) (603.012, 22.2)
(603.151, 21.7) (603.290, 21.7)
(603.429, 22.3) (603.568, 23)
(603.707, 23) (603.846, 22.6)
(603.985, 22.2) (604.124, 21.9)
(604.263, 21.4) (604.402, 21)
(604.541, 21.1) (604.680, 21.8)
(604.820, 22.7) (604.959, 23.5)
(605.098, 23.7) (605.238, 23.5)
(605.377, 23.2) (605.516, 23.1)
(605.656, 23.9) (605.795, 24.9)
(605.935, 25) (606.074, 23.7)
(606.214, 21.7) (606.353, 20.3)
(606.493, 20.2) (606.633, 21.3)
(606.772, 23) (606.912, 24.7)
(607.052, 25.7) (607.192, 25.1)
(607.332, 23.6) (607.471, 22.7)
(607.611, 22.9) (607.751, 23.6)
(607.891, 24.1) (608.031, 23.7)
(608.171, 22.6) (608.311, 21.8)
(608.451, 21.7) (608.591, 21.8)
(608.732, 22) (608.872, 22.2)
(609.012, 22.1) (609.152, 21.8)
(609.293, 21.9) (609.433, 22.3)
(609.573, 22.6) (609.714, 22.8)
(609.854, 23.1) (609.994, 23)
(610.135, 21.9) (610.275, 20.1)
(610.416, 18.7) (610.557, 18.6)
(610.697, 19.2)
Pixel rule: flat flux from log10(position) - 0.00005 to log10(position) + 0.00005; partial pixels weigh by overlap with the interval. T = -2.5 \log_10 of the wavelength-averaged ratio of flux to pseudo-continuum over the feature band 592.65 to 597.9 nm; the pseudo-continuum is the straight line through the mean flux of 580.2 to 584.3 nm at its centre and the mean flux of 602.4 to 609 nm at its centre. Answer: 0.01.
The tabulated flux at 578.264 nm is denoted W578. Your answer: 22.4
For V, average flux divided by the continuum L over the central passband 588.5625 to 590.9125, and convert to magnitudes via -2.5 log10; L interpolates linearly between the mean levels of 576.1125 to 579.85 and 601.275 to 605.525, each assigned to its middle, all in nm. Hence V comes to 0.03 mag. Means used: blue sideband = 21.5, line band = 21.2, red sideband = 22.2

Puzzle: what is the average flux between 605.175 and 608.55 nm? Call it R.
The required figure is 23.2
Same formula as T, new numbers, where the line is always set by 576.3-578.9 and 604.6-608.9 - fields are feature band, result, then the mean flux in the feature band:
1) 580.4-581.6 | -0.03 mag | 23.1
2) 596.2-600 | 0.00 mag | 22.7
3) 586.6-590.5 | 0.04 mag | 21.7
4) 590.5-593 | 0.03 mag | 22.1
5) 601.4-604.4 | 0.05 mag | 22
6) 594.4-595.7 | 0.01 mag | 22.6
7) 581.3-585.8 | -0.02 mag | 22.8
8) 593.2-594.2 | 0.03 mag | 22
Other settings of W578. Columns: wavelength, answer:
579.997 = 21.4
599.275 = 22.5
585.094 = 23.4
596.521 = 23.7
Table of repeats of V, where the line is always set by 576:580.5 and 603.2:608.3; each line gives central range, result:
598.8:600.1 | 0.01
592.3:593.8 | 0.05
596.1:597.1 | -0.04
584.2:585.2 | -0.01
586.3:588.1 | -0.03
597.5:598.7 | 0.01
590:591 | -0.01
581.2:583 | -0.09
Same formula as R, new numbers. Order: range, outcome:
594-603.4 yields 22.4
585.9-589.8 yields 21.8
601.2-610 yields 22.5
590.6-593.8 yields 22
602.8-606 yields 22.7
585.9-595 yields 22.1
